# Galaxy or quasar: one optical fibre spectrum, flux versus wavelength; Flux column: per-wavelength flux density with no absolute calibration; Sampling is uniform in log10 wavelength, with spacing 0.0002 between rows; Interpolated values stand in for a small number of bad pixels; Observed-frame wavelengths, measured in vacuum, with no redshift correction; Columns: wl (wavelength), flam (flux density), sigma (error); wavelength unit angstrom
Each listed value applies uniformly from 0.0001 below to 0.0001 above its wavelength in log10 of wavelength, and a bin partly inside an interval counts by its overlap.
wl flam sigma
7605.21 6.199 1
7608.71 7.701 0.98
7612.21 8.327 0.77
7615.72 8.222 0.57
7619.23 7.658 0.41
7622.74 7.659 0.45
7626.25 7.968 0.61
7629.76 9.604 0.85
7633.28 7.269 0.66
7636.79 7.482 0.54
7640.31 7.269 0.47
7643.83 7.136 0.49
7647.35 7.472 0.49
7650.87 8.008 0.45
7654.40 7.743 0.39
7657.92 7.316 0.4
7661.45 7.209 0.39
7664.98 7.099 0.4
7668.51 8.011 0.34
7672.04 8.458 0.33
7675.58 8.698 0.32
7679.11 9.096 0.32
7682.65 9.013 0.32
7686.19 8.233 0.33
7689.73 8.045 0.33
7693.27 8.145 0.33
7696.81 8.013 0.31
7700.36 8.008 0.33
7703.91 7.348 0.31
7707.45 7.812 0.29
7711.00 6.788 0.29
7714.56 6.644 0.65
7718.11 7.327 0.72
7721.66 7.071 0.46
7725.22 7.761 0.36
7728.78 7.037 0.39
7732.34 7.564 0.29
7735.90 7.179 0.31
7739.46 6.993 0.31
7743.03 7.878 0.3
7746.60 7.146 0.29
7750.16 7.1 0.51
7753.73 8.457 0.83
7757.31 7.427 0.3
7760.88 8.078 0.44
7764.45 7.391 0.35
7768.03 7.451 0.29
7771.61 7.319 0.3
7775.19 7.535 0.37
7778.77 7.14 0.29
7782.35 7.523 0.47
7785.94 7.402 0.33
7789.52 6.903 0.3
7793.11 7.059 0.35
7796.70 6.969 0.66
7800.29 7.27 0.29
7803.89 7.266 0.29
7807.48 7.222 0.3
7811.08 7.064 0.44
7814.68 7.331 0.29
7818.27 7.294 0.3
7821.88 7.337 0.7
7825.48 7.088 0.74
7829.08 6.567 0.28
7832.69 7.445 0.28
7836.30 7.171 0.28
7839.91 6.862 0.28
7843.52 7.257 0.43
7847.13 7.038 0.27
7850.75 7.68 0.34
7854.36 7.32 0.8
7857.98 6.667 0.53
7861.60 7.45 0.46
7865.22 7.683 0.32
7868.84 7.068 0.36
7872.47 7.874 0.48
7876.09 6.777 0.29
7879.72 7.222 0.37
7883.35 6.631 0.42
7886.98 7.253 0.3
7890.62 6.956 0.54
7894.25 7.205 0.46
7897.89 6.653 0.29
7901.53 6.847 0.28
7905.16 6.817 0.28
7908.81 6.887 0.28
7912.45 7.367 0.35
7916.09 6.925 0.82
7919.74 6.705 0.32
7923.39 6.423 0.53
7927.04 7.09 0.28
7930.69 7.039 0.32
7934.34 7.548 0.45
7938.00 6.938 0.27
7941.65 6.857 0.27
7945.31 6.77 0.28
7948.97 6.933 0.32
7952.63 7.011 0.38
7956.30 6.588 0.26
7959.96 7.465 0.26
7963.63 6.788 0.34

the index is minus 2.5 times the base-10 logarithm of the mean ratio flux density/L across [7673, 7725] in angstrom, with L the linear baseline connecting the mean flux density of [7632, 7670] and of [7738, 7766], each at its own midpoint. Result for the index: -0.05 mag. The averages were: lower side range 7.45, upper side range 7.57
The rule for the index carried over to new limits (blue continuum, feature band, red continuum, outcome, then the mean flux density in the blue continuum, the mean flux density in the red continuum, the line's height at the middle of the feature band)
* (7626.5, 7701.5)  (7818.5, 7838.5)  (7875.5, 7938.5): 0.02 mag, 7.97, 6.96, 7.29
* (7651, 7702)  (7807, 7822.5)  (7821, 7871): 0.02 mag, 8.08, 7.19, 7.35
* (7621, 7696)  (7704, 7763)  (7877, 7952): 0.04 mag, 7.95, 6.95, 7.66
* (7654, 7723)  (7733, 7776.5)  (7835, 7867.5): 0.01 mag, 7.81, 7.24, 7.58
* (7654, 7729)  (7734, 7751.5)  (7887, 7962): 0.05 mag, 7.78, 6.96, 7.6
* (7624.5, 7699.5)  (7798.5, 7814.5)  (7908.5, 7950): 0.03 mag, 7.97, 6.96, 7.42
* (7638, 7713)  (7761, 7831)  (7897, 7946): 0.02 mag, 7.85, 6.93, 7.4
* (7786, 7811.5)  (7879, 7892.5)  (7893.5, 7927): -0.01 mag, 7.13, 6.87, 6.93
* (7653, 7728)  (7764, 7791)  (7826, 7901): 0.02 mag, 7.79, 7.13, 7.46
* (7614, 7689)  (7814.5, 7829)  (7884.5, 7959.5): 0.02 mag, 7.94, 6.95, 7.31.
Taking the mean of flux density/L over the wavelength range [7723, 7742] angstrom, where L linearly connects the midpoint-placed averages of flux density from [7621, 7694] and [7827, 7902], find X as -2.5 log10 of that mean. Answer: 0.05 mag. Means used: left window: 7.95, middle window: 7.32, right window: 7.13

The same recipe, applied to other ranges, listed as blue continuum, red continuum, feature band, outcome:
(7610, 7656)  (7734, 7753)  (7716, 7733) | 0.01 mag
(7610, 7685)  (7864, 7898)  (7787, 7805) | 0.05 mag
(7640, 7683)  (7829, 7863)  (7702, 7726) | 0.06 mag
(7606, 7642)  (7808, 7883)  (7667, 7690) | -0.11 mag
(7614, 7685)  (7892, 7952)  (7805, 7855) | 0.01 mag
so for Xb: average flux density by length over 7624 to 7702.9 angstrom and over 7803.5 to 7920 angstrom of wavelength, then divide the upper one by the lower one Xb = 0.9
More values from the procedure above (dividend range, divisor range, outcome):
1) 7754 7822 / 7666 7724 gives 0.93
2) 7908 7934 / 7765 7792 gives 0.95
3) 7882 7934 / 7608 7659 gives 0.89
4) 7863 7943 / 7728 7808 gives 0.96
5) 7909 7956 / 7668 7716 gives 0.87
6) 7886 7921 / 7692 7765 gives 0.93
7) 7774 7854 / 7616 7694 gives 0.91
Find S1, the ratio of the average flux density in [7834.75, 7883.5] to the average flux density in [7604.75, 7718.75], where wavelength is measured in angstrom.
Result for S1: 0.92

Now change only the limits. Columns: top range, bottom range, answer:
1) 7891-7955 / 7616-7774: 0.90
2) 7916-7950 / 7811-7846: 0.97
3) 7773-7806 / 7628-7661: 0.94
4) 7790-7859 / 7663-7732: 0.92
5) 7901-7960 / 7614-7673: 0.90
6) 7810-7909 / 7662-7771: 0.93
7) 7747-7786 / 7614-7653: 0.97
